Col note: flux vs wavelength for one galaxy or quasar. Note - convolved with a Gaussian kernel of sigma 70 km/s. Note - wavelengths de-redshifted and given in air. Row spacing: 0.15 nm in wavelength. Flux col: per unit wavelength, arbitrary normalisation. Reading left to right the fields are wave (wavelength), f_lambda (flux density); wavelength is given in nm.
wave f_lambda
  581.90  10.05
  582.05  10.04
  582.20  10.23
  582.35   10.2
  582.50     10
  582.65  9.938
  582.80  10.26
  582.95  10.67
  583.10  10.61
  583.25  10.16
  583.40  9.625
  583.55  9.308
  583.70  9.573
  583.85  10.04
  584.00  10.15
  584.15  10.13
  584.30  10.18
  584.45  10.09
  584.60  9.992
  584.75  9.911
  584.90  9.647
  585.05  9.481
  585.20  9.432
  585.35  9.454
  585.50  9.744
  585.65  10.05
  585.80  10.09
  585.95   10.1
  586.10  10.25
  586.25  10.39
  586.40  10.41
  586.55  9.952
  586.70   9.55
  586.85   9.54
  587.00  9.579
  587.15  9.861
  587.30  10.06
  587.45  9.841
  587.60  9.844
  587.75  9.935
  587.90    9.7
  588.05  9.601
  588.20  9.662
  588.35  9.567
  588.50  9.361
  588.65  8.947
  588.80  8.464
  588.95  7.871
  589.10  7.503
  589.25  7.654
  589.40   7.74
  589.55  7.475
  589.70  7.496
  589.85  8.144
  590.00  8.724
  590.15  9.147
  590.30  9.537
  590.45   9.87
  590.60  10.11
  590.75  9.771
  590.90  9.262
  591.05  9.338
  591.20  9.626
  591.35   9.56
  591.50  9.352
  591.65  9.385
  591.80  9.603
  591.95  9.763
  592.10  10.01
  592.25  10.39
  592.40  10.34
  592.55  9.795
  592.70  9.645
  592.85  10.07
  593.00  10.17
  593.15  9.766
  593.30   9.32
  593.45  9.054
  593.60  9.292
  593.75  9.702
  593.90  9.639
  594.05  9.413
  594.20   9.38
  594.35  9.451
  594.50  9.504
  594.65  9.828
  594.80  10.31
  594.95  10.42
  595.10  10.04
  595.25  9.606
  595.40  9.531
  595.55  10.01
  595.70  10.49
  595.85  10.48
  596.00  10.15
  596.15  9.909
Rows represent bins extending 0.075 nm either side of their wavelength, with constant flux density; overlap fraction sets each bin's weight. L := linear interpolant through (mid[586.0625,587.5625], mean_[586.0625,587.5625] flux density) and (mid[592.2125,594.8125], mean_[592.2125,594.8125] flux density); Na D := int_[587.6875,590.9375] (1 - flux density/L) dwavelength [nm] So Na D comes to 0.32 nm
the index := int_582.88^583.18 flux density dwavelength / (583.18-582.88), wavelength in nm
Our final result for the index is 10.6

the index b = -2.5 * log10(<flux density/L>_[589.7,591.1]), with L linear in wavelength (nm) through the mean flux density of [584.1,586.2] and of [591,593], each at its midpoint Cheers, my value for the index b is 0.07 mag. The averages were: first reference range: 9.9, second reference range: 9.78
